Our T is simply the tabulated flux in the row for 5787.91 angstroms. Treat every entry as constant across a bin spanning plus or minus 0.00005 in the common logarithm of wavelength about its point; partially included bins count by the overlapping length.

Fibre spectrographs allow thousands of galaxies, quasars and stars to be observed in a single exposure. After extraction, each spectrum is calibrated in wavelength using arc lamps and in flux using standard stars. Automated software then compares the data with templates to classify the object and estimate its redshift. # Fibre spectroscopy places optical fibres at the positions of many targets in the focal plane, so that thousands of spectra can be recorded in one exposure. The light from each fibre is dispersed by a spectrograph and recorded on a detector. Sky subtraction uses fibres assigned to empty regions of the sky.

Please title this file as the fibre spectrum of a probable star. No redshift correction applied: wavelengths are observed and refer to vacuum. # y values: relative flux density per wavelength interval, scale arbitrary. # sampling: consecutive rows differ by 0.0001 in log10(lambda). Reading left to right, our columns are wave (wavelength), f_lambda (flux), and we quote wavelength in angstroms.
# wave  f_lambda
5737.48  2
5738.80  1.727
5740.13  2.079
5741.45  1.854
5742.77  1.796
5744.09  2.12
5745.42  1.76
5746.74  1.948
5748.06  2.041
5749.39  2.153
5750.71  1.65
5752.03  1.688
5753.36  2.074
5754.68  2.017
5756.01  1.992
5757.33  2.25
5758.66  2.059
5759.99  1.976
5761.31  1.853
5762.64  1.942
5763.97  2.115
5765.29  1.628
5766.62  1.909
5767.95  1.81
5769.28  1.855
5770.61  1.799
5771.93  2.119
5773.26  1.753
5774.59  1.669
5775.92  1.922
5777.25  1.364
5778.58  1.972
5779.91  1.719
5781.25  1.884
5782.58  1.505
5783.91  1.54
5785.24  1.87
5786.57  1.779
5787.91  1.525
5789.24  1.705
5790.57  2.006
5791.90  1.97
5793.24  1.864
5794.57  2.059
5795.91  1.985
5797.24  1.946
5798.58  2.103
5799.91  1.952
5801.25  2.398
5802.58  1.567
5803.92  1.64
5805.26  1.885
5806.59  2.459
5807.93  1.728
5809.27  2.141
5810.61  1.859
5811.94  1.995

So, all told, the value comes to 1.525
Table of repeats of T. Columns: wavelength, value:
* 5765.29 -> 1.628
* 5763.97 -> 2.115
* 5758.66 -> 2.059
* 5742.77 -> 1.796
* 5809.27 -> 2.141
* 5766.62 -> 1.909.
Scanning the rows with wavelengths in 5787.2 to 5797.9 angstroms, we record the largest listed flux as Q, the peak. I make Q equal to 2.059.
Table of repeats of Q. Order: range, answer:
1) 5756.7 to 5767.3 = 2.25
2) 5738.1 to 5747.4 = 2.12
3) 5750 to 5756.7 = 2.074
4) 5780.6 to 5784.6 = 1.884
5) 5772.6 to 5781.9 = 1.972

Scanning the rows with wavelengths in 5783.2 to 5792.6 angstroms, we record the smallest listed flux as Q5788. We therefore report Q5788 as 1.525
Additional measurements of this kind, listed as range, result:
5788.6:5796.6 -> 1.705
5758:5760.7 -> 1.976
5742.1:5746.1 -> 1.76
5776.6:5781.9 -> 1.364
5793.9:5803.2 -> 1.567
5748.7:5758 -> 1.65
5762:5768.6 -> 1.628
